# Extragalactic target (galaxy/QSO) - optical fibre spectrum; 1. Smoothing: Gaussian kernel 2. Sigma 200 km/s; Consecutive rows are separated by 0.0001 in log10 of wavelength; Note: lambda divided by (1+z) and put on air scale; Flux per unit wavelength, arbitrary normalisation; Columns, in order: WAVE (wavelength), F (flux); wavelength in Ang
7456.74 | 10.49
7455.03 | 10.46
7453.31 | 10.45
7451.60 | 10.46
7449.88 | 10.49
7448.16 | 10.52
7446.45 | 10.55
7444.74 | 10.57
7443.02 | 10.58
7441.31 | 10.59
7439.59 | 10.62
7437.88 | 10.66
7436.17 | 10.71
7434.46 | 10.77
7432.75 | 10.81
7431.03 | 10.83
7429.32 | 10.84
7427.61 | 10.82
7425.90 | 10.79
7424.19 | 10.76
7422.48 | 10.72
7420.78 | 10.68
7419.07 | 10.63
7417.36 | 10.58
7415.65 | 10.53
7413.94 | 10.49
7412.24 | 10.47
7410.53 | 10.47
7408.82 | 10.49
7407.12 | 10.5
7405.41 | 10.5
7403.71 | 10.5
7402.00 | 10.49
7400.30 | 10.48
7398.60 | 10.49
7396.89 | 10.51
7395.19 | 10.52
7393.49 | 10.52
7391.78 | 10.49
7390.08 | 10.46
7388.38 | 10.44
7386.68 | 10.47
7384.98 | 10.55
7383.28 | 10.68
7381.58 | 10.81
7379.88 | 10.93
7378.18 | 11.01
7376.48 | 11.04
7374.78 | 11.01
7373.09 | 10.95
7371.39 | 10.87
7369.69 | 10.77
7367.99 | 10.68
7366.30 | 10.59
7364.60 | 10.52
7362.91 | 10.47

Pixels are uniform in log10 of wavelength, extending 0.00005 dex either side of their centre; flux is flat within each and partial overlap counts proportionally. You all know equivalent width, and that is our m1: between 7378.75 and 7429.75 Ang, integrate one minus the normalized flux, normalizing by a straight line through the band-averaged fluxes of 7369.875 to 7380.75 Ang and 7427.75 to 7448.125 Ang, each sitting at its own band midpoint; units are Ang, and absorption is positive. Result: 1.14 Ang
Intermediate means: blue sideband 11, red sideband 10.7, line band 10.6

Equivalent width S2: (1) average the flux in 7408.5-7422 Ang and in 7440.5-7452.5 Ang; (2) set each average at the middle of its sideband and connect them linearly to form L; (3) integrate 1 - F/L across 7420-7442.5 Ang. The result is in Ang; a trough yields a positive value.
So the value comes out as -0.41 Ang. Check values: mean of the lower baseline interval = 10.5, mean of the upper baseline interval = 10.5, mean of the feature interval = 10.7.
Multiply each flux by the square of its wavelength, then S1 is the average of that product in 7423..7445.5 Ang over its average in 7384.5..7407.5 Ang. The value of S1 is 1.03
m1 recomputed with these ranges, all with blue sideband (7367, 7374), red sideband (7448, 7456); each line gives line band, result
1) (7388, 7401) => 0.3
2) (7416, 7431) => -0.2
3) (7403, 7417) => 0.2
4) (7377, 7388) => 0.0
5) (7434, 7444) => -0.1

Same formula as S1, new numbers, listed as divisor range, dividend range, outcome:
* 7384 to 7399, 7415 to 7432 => 1.03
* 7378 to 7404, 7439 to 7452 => 1.01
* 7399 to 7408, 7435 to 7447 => 1.02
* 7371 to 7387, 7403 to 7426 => 0.98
